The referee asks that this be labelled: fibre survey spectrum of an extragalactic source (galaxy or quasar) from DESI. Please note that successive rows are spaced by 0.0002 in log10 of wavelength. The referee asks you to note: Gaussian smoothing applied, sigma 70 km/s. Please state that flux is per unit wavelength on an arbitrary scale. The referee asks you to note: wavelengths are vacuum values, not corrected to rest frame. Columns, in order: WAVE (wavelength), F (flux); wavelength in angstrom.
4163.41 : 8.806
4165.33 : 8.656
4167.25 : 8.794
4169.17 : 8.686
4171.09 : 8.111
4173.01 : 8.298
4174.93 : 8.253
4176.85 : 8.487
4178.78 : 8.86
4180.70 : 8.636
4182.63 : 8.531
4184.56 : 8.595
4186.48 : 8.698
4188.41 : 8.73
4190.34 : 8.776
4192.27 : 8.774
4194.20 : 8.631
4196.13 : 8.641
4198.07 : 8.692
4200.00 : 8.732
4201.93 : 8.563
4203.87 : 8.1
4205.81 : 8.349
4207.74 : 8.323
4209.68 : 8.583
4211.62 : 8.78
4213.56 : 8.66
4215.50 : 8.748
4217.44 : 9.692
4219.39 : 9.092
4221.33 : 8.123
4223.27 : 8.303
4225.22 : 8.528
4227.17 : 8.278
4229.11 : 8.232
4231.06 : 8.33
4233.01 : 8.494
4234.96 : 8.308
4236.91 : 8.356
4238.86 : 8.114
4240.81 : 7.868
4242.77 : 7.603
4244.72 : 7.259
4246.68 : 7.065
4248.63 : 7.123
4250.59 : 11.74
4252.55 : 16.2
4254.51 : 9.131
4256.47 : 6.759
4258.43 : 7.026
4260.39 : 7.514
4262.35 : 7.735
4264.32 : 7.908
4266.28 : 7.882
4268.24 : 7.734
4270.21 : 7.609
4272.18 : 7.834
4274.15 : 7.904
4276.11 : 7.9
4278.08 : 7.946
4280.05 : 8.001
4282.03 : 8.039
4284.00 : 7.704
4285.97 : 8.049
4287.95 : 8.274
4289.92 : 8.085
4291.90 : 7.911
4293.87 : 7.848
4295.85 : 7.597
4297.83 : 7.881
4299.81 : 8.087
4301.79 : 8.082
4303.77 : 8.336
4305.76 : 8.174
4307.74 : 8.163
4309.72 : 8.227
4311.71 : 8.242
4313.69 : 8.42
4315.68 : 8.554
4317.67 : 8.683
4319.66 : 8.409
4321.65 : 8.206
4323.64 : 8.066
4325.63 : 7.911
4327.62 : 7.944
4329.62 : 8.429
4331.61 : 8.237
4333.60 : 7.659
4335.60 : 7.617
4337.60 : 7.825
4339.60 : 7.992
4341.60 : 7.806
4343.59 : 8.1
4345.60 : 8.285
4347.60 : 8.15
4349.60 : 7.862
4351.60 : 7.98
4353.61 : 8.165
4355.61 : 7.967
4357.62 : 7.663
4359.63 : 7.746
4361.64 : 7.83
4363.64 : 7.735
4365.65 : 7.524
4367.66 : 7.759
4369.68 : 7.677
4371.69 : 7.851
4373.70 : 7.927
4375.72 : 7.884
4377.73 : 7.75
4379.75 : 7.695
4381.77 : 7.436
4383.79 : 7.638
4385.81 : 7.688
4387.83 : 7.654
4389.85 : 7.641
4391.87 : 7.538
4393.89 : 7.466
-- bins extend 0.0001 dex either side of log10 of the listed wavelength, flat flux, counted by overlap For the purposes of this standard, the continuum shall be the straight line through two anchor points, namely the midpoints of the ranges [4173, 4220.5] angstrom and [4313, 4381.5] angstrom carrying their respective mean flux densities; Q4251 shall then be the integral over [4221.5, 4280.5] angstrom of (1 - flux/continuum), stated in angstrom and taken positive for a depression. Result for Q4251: 0.8 angstrom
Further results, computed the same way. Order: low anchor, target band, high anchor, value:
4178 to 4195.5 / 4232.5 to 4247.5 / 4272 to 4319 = 0.9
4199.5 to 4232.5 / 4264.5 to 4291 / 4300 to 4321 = 1.5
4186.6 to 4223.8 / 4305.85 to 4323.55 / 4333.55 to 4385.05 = -0.6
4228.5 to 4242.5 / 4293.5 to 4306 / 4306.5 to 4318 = 0.5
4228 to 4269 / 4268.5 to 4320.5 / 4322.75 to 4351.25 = 0.7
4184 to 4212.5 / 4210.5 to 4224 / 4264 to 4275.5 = -0.6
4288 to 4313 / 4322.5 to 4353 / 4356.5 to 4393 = -0.4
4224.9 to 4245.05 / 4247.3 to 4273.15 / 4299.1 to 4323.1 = -1.3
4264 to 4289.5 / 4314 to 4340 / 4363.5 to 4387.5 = -1.1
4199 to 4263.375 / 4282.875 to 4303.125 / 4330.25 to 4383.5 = 0.6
